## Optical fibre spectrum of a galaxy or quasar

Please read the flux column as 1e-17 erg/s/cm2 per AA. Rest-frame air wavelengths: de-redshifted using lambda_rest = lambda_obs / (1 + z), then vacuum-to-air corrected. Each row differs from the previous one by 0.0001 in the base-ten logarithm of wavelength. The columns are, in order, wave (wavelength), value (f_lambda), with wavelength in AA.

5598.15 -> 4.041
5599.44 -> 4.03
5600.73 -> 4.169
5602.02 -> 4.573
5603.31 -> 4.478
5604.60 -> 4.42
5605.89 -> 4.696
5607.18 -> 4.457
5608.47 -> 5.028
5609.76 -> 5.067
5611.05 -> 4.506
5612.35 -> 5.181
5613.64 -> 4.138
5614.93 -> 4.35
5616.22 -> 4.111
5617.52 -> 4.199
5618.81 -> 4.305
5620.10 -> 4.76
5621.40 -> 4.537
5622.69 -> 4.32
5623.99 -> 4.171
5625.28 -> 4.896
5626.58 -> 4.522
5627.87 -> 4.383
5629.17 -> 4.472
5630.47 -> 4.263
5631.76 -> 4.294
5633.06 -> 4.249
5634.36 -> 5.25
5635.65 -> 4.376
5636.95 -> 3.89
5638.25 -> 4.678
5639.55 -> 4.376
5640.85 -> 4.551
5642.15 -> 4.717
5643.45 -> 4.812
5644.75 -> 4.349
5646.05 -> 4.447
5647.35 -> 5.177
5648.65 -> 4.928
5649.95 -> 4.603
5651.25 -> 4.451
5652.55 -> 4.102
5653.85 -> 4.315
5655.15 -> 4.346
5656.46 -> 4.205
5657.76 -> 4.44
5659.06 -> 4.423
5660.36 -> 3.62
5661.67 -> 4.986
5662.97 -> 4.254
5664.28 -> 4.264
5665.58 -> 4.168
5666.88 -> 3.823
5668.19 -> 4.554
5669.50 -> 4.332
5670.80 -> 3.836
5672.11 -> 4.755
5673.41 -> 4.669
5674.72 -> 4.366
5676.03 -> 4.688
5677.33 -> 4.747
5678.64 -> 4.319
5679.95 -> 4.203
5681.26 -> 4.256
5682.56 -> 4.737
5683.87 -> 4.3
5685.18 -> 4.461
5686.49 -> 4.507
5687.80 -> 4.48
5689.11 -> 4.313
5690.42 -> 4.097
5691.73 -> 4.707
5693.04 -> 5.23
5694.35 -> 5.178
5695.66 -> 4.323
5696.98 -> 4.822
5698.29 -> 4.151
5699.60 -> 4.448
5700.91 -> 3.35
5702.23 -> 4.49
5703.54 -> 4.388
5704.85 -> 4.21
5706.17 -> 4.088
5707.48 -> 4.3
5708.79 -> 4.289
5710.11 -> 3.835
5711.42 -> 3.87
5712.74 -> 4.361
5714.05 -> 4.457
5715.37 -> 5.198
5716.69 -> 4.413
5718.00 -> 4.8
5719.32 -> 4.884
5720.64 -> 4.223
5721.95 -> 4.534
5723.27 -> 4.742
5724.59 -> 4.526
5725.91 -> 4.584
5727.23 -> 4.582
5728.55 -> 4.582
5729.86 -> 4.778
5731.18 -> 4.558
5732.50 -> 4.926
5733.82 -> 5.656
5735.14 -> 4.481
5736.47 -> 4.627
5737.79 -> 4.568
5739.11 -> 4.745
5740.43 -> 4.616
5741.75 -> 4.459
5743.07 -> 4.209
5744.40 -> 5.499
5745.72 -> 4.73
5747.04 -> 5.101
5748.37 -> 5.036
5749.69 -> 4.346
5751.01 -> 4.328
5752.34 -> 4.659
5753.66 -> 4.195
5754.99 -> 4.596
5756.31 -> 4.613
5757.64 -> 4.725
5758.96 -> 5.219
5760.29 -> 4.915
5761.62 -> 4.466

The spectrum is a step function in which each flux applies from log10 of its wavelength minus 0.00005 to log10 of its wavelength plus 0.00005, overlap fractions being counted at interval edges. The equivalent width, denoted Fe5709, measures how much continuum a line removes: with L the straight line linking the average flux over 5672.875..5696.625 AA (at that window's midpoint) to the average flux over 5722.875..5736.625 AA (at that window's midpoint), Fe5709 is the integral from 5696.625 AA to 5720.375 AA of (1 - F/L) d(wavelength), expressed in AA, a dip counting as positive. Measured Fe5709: 1.5 AA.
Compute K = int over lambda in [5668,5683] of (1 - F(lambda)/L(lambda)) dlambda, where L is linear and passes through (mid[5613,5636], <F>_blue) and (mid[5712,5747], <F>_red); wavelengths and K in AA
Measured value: 0.3 AA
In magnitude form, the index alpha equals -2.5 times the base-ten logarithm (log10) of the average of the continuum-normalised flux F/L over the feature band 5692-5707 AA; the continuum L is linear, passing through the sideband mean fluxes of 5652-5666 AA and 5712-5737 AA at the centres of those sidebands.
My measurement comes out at 0.02 mag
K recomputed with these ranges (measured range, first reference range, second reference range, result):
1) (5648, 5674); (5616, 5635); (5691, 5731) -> 0.7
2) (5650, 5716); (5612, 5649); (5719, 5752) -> 3.1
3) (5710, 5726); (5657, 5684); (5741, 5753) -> 0.2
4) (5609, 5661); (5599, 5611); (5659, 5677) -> -0.2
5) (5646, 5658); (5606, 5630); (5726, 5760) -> 0.2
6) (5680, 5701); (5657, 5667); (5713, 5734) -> -0.1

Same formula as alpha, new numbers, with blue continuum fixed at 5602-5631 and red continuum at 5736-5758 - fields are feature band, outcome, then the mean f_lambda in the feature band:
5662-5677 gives 0.05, 4.36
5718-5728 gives 0.01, 4.59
